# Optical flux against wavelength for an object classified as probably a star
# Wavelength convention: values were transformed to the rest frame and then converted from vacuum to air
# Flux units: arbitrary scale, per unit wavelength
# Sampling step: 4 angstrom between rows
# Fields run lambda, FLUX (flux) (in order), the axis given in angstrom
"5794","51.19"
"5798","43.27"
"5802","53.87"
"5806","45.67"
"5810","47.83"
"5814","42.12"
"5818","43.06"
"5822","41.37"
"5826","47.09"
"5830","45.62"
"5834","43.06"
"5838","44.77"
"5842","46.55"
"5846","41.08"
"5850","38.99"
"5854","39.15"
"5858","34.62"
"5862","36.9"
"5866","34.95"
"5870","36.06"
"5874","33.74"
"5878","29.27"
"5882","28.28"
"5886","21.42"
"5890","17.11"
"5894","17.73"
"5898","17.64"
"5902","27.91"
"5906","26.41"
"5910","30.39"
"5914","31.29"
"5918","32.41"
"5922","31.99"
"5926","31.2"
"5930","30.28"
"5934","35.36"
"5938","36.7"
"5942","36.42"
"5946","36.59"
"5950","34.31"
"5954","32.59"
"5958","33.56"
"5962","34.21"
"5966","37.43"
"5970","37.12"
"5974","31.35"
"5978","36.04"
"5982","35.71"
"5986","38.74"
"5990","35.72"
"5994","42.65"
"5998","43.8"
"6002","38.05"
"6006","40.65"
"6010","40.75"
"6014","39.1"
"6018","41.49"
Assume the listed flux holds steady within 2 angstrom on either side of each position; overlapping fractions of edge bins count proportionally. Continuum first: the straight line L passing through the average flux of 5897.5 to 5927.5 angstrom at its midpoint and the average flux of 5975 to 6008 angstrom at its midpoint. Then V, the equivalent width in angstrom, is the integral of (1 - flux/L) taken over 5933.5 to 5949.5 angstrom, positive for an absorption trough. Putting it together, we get -1.73 angstrom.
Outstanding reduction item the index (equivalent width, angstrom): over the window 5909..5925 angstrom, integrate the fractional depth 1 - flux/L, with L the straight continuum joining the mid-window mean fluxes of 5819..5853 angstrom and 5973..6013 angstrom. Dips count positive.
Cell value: 3.65 angstrom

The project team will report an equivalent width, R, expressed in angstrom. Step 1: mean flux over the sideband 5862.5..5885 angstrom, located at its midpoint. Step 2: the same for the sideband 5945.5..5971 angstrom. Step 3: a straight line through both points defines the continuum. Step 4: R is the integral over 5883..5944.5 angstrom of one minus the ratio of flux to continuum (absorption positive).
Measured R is 9.67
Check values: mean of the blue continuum 32.3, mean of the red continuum 35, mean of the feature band 28.4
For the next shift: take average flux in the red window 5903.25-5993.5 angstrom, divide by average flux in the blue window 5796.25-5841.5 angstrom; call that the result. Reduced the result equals 0.8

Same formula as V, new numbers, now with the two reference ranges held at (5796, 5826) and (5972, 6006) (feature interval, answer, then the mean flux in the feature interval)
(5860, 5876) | 2.83 angstrom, 35.4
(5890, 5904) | 7.12 angstrom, 20.5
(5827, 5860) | 1.65 angstrom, 41.9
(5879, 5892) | 5.99 angstrom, 22.8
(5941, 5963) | 2.75 angstrom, 34.5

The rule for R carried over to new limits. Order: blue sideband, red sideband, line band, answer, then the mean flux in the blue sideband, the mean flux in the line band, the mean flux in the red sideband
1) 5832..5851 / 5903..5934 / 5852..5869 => 1.56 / 43.1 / 36.4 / 30.8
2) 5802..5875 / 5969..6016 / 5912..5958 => 7.00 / 41.7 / 33.6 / 38.3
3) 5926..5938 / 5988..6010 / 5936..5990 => 1.39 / 33.2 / 35.5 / 40.2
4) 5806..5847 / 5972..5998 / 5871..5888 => 5.42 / 44.4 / 28.6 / 37.2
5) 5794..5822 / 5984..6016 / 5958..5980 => 3.14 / 46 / 35.1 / 39.9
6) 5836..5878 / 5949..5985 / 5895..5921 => 6.50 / 38.2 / 27.5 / 34.8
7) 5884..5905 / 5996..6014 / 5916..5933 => -3.69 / 20.6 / 31.7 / 40.6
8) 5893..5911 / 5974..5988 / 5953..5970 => -0.91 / 24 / 34.9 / 36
